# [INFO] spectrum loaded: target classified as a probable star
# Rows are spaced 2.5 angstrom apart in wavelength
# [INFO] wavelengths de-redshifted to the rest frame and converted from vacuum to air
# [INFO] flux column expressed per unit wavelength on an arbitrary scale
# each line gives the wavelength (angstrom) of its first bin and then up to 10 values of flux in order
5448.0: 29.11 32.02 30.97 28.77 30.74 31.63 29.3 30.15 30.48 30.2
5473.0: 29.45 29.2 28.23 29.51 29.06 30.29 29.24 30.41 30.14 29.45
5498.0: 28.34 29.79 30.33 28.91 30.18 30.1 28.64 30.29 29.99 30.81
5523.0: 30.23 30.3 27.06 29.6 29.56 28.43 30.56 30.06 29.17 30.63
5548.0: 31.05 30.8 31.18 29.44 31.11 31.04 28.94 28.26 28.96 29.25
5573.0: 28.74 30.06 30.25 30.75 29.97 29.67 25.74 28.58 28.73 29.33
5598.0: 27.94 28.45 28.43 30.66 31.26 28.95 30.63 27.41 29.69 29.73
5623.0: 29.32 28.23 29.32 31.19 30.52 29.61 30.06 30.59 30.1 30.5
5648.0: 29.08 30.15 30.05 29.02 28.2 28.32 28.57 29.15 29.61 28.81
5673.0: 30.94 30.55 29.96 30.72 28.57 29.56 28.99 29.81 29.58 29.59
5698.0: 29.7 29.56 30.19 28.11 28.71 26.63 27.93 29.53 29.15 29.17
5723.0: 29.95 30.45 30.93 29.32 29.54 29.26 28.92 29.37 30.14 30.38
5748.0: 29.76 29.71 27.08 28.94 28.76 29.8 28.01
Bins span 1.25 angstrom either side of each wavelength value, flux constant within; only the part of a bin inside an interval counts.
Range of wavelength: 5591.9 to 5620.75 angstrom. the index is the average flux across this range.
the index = 29.3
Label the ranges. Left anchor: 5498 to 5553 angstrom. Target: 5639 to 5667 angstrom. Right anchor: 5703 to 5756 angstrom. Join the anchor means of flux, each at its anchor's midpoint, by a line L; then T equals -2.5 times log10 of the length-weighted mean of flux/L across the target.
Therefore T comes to 0.00 mag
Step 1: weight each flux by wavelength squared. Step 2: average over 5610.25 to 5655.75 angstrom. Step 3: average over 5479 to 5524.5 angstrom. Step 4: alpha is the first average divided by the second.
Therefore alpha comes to 1.0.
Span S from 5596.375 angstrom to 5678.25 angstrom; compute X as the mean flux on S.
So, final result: 29.5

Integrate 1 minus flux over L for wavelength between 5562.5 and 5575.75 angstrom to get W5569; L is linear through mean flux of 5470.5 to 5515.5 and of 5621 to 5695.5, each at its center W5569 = 0.27 angstrom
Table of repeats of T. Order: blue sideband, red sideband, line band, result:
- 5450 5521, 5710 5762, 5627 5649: -0.02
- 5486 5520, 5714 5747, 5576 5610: 0.02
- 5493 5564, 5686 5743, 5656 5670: 0.03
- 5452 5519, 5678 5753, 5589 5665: 0.00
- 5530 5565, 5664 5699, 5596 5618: 0.02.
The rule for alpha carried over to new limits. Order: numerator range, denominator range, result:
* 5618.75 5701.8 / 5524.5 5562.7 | 1.03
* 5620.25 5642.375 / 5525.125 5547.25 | 1.05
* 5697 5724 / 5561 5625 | 1.03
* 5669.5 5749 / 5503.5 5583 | 1.05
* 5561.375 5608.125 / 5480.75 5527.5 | 1.01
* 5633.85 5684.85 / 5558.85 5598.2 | 1.04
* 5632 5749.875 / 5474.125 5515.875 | 1.07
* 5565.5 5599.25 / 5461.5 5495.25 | 1.02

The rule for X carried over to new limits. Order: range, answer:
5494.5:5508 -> 29.4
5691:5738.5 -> 29.3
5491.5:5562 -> 29.9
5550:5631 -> 29.4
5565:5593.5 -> 29.1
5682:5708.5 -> 29.3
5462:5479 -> 29.6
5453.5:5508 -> 29.7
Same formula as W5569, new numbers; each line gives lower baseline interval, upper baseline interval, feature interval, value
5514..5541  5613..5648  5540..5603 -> 0.45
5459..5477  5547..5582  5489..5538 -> 0.62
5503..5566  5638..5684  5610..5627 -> 0.32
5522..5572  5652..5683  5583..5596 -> 0.51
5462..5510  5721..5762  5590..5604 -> 0.47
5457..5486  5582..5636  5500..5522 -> -0.18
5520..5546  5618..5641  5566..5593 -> 0.51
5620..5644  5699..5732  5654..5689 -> 0.23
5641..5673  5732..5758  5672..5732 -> -0.29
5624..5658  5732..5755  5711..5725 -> 0.18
